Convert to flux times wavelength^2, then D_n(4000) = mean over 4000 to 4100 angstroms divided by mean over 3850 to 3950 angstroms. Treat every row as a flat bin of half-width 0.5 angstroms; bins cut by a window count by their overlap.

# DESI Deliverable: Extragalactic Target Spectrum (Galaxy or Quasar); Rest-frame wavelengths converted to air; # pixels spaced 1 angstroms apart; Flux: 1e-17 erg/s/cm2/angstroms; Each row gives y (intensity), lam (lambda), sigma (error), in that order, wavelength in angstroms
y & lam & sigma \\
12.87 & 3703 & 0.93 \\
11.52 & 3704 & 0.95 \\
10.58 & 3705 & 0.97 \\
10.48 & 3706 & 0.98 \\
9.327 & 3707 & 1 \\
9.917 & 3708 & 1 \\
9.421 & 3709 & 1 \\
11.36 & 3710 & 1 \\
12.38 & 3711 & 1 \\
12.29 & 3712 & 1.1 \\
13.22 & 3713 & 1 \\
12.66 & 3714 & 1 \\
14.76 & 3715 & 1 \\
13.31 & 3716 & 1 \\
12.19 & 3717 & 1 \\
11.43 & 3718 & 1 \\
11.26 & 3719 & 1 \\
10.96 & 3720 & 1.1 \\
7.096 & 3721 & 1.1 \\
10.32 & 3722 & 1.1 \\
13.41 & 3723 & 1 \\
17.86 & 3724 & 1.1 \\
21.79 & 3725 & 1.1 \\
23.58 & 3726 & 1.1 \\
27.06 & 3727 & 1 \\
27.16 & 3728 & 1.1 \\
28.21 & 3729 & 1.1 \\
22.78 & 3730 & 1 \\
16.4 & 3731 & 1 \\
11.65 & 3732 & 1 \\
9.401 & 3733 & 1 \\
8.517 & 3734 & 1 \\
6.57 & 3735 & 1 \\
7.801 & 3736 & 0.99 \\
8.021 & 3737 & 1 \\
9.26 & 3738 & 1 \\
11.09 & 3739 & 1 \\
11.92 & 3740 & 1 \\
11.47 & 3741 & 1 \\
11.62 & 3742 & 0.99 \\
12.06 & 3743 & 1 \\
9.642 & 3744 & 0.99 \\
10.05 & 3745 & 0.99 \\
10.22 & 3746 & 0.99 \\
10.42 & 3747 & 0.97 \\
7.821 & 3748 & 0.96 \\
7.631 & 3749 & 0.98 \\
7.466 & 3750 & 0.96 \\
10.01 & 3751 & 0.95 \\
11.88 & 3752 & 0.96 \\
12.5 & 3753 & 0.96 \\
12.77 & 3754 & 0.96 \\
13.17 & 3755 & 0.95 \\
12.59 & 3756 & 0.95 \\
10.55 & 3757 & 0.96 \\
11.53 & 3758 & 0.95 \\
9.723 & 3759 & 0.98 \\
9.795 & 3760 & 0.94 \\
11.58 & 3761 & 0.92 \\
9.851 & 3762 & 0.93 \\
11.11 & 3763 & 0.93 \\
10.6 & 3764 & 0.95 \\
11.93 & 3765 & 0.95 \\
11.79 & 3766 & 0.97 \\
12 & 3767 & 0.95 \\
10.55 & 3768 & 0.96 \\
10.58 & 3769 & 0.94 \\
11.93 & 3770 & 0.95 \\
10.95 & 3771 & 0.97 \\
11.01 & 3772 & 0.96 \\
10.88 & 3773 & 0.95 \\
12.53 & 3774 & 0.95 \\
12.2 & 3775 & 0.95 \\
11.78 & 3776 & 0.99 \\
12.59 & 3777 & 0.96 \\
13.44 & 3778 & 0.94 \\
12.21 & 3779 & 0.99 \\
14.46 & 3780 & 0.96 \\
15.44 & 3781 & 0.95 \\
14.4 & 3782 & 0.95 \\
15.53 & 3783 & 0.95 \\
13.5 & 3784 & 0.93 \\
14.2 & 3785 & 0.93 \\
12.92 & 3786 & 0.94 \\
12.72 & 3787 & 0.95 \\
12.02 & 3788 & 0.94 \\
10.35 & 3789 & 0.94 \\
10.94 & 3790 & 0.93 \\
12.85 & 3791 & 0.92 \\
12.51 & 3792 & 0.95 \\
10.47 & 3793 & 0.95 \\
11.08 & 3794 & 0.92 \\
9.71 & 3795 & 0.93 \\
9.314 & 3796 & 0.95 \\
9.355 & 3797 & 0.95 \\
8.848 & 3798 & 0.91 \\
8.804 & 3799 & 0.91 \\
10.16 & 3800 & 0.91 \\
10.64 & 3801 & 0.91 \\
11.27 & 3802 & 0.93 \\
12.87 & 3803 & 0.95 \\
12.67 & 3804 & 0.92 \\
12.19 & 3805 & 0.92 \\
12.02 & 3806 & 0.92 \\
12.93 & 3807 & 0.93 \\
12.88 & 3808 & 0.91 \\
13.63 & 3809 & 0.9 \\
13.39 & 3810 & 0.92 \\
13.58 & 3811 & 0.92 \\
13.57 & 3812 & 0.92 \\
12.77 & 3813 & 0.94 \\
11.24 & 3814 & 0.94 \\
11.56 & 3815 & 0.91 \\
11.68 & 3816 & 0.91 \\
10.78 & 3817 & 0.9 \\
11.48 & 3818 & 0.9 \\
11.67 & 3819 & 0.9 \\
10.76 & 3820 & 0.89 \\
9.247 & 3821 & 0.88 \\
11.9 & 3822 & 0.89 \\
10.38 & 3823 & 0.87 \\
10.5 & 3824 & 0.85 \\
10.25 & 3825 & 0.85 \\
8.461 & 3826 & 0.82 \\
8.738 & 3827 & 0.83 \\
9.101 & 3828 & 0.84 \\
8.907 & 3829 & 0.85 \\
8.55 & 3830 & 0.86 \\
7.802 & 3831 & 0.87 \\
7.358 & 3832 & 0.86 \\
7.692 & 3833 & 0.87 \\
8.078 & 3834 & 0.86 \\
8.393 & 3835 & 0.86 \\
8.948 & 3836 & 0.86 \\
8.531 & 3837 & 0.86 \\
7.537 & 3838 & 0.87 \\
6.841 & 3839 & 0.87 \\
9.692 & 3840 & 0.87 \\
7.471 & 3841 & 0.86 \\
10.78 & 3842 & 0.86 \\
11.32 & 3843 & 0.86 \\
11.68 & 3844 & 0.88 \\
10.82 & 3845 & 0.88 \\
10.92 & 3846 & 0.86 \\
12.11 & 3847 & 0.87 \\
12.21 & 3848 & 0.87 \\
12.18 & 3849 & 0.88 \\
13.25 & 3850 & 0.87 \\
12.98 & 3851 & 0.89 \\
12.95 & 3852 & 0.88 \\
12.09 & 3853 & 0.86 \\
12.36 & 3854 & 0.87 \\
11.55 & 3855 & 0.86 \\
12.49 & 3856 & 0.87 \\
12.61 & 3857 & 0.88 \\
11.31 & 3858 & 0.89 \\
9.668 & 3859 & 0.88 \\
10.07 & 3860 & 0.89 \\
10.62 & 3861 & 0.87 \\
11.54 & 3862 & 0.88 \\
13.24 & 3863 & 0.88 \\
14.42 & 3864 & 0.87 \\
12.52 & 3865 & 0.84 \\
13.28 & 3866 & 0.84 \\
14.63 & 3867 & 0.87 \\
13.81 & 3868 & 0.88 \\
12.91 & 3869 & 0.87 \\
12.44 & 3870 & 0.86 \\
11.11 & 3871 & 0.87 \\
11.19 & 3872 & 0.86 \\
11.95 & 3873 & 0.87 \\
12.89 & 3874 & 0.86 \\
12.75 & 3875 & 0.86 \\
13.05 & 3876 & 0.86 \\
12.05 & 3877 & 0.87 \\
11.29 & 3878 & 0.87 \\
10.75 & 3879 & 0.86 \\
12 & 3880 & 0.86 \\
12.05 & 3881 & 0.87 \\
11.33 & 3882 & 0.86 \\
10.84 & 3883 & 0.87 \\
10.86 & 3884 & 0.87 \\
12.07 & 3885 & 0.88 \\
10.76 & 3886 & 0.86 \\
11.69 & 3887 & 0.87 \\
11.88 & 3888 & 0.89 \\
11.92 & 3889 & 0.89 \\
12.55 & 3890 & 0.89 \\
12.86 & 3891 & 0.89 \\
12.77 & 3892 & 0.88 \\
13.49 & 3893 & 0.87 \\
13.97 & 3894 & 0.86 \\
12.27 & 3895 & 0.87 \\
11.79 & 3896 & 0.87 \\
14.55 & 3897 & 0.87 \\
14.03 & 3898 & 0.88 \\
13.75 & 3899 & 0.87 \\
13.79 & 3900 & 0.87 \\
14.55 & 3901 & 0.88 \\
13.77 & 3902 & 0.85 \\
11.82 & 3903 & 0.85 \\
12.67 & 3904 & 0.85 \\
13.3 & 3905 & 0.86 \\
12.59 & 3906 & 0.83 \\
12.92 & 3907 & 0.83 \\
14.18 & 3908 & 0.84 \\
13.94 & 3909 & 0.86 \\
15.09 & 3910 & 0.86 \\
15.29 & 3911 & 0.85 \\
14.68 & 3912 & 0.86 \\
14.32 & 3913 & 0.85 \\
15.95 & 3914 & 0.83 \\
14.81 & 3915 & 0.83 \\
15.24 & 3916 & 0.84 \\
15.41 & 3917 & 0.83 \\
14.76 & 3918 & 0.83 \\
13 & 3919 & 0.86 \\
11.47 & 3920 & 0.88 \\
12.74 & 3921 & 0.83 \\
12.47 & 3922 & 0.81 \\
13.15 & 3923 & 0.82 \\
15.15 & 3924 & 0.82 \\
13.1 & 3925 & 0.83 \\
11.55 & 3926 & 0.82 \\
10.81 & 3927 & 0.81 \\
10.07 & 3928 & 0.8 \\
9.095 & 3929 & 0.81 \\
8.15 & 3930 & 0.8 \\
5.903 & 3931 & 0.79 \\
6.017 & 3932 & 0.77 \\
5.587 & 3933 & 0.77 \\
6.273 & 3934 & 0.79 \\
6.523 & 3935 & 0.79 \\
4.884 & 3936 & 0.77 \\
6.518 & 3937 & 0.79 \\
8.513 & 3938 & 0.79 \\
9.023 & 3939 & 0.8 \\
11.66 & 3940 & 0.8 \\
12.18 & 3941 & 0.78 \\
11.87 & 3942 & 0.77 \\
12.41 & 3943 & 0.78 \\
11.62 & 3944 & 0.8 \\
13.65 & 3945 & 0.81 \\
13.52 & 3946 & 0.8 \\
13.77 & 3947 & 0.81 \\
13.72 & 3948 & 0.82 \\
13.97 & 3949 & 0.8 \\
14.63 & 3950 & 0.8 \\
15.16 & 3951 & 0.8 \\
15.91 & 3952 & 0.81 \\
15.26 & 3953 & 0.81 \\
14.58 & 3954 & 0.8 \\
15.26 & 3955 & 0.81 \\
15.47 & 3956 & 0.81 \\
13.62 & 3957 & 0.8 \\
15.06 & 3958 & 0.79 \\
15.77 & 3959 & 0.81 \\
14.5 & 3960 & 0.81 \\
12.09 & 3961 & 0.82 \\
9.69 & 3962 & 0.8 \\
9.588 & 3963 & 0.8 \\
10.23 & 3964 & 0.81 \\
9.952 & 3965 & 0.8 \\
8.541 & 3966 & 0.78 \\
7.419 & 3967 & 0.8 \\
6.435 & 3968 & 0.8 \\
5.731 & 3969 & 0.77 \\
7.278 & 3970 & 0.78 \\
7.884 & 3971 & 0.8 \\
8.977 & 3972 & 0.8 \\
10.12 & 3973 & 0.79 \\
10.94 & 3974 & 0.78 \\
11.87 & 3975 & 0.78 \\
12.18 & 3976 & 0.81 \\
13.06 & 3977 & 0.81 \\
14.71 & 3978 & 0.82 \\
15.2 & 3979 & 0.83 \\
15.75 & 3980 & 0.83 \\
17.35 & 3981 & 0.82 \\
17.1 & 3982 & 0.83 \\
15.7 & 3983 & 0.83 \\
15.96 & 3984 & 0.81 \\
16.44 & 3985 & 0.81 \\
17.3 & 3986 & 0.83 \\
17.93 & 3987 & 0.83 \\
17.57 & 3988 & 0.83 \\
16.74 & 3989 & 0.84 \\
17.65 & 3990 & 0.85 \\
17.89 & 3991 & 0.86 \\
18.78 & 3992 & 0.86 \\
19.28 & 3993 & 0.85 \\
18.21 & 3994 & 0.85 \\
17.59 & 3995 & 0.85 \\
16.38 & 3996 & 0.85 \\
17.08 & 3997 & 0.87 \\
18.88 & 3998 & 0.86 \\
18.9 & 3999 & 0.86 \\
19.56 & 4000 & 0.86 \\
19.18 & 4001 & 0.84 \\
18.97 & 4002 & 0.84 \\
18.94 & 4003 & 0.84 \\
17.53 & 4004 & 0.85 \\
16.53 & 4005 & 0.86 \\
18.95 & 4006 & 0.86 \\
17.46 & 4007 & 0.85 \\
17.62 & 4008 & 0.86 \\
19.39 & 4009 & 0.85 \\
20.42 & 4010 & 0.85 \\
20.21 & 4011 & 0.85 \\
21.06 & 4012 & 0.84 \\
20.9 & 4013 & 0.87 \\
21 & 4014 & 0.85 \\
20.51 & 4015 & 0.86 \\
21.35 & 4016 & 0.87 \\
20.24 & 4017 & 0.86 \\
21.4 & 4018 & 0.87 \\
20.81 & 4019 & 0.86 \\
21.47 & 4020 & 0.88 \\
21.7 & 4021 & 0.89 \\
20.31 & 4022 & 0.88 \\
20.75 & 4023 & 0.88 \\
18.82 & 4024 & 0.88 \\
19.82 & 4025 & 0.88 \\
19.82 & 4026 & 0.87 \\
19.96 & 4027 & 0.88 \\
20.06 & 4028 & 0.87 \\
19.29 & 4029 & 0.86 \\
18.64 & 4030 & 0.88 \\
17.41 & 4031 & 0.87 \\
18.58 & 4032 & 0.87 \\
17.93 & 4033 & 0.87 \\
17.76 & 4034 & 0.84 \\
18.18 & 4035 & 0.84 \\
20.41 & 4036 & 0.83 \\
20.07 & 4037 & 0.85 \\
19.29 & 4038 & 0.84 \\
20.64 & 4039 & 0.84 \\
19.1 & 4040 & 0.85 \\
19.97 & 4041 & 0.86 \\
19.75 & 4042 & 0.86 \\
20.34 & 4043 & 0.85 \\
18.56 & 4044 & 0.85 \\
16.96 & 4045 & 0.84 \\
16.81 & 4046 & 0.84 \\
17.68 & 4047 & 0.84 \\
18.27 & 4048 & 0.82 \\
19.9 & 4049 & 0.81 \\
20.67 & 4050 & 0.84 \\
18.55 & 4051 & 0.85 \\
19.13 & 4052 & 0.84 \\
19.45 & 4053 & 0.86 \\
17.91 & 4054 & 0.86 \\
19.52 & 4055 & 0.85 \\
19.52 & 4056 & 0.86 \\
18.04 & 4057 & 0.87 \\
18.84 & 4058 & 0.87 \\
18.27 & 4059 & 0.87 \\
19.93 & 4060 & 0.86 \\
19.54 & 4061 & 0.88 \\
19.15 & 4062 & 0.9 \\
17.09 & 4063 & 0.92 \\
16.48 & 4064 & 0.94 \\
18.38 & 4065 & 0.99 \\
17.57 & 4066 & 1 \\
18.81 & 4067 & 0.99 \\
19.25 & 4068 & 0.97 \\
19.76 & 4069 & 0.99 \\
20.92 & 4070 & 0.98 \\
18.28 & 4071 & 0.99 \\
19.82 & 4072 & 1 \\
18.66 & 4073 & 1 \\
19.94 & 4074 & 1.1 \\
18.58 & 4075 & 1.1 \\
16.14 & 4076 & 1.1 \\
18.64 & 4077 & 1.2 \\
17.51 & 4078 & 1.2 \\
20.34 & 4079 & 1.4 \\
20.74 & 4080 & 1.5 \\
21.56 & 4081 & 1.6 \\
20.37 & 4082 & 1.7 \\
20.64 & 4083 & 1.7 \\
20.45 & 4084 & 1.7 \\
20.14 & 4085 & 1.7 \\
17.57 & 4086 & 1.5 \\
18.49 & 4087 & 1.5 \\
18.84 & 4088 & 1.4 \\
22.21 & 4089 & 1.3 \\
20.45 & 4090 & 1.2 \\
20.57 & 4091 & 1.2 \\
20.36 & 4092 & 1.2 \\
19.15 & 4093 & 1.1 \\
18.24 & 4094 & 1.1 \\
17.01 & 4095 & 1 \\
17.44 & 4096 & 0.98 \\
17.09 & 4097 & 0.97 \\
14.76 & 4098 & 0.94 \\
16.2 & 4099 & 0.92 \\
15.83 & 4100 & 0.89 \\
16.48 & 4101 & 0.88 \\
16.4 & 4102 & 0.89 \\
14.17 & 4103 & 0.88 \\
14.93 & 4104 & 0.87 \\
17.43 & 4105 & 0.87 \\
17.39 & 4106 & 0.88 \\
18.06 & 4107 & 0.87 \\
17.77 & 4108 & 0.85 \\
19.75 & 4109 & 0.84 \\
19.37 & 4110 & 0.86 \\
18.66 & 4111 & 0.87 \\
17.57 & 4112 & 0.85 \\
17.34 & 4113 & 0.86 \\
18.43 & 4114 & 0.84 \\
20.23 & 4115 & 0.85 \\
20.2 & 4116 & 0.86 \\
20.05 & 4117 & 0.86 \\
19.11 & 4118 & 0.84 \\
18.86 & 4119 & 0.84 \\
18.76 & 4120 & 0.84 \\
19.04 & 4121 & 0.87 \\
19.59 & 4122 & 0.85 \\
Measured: 1.7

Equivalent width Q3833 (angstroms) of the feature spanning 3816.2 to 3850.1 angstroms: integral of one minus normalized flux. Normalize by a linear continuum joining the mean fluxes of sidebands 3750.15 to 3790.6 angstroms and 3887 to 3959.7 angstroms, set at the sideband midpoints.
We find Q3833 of 6.67 angstroms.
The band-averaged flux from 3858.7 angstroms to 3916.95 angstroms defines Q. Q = 12.8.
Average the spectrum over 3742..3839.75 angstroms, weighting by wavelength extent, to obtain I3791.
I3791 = 11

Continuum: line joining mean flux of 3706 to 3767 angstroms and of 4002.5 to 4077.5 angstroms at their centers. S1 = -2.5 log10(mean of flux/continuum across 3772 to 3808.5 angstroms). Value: 0.13 mag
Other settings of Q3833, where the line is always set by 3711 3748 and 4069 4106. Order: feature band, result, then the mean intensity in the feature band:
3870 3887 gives 4.2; 11.7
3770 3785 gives 1.3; 12.9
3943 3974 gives 8.7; 12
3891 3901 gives 1.5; 13.4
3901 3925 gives 3.3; 13.9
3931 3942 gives 5.7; 7.82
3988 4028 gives -4.3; 19.3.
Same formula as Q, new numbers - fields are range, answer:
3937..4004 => 14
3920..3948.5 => 10.4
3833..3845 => 9.04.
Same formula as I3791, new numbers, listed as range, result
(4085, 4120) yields 18.2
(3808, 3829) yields 11.2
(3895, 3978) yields 12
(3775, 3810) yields 12.1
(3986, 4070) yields 19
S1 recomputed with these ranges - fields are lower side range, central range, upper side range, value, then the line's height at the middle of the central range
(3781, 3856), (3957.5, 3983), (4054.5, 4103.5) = 0.32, 15.5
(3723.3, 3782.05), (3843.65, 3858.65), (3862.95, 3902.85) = 0.05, 12.6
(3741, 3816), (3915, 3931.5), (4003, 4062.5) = 0.30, 16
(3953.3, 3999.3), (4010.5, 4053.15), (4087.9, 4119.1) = -0.24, 15.8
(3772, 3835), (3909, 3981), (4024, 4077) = 0.30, 15.7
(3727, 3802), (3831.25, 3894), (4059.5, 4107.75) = 0.22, 13.9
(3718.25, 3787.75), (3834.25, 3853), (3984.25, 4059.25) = 0.37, 14.7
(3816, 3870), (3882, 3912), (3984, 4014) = 0.04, 13.4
